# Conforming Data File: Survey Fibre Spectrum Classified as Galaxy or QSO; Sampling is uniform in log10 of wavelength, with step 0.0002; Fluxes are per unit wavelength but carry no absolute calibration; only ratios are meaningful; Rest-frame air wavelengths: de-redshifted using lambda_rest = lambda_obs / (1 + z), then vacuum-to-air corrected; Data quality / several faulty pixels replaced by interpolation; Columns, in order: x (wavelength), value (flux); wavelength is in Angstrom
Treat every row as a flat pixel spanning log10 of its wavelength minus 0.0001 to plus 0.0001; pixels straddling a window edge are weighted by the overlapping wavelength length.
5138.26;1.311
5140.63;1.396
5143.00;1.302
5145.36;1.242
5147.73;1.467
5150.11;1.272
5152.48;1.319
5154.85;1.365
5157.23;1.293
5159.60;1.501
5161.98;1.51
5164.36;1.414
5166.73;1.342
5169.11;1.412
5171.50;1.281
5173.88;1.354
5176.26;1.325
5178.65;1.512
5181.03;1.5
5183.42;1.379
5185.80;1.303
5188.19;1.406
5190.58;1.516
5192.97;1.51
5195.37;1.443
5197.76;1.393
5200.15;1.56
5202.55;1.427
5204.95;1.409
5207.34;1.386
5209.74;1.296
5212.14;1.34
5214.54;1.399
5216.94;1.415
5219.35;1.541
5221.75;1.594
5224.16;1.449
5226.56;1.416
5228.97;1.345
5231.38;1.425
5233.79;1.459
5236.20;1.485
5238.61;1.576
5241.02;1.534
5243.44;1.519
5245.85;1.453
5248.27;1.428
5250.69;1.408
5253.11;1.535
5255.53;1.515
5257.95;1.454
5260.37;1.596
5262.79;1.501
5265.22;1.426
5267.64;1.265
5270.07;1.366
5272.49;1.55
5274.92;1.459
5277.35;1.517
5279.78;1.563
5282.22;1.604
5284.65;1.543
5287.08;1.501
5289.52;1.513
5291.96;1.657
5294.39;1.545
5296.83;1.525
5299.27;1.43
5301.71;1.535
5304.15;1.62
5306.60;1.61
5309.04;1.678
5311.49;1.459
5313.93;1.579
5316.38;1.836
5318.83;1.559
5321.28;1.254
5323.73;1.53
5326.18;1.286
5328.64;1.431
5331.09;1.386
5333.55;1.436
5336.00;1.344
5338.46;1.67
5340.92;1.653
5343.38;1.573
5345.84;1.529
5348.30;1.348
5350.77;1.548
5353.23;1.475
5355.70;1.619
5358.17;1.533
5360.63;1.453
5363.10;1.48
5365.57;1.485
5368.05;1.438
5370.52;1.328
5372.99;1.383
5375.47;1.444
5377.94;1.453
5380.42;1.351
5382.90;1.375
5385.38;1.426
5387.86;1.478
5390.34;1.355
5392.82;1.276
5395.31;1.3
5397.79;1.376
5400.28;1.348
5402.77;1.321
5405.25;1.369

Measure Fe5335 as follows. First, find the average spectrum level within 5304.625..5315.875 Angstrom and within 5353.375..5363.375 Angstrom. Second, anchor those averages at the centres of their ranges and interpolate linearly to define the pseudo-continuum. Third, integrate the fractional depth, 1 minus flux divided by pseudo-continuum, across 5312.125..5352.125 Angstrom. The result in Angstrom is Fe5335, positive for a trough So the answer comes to 1.7 Angstrom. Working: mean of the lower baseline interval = 1.6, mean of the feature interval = 1.5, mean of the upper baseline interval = 1.52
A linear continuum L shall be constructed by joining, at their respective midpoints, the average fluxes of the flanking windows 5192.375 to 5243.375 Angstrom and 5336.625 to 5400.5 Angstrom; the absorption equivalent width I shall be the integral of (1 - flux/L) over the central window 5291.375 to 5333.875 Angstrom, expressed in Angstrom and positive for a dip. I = -2.0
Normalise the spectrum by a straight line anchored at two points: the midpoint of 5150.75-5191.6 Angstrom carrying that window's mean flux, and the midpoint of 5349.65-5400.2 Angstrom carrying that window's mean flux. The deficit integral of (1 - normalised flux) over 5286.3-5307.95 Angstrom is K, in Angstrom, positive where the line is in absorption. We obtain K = -2.1 Angstrom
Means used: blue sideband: 1.39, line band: 1.55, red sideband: 1.43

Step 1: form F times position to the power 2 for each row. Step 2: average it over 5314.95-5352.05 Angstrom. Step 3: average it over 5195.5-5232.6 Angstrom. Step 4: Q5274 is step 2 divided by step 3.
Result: 1.09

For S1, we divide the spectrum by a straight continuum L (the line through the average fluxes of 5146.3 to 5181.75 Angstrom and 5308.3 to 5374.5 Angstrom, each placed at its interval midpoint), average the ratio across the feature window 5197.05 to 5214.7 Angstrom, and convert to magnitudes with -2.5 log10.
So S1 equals 0.01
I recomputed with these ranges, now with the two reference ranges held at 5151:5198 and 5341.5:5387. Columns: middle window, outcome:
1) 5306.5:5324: -1.41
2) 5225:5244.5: -0.65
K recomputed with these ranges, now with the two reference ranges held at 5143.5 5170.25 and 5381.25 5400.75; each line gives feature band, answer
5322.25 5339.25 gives -0.78 Angstrom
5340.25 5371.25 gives -2.92 Angstrom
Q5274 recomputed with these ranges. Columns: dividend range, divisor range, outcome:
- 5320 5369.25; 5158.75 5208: 1.10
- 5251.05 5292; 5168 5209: 1.09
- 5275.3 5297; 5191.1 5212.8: 1.12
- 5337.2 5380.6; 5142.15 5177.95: 1.18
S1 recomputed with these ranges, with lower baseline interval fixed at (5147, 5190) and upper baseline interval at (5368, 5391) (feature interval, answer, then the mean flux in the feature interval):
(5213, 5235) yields -0.04 mag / 1.45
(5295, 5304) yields -0.09 mag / 1.51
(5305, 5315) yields -0.14 mag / 1.58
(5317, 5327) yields -0.03 mag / 1.44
